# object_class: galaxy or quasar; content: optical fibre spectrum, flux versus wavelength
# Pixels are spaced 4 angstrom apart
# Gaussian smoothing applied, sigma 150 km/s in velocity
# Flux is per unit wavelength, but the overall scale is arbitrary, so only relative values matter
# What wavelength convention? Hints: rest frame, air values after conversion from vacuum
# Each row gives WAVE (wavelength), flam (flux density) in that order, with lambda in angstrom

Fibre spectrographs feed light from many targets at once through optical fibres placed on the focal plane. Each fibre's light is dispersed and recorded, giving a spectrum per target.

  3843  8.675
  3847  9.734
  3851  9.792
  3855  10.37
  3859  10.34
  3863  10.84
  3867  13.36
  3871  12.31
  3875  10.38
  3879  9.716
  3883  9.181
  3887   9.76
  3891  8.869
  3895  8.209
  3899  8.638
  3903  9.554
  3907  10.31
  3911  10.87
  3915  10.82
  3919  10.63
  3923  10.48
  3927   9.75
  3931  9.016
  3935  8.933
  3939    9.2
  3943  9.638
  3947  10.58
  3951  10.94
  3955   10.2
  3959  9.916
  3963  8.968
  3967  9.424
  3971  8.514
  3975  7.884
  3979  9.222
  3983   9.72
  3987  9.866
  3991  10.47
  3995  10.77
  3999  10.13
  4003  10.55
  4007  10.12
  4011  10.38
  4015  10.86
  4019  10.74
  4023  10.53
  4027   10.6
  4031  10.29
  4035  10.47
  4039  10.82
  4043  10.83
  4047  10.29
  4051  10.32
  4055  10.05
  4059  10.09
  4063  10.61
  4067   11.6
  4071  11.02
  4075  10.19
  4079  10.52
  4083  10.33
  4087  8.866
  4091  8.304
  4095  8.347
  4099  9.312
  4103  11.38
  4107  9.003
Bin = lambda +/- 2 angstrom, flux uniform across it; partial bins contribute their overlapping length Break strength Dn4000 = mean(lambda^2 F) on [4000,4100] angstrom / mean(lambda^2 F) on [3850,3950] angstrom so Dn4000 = 1.10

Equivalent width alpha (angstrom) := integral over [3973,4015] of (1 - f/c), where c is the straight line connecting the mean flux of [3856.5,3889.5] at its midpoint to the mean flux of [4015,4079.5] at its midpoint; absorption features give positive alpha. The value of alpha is 2.6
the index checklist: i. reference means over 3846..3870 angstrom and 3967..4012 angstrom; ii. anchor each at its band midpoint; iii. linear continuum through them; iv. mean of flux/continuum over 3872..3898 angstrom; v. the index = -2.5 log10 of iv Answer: 0.13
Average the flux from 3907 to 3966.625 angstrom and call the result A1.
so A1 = 9.99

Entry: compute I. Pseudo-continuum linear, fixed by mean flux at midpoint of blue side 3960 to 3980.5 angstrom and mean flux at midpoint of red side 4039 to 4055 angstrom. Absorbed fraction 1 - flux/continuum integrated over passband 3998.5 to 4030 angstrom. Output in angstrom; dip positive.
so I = -2.34 angstrom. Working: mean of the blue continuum 8.85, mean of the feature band 10.5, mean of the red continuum 10.5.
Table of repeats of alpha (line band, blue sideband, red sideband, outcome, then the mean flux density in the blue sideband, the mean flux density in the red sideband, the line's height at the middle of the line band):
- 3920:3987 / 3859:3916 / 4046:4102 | 3.83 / 10.2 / 10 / 10.1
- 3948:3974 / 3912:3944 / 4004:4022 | 1.23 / 9.85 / 10.5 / 10.1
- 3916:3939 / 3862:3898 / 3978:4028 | 1.13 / 10.2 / 10.3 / 10.3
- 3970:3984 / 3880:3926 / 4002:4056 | 1.92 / 9.76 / 10.5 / 10.2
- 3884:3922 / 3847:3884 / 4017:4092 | 3.14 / 10.7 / 10.4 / 10.6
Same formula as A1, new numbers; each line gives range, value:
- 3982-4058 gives 10.4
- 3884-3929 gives 9.79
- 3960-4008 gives 9.63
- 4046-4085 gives 10.5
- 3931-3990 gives 9.5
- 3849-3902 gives 10.1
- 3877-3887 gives 9.51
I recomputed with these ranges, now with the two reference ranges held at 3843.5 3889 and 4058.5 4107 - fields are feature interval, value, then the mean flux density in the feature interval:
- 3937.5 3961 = 0.4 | 10.1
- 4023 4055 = -1.2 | 10.5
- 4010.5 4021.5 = -0.6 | 10.7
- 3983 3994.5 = 0.0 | 10.2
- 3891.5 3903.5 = 1.9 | 8.71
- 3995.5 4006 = -0.2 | 10.4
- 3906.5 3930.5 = -0.1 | 10.4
